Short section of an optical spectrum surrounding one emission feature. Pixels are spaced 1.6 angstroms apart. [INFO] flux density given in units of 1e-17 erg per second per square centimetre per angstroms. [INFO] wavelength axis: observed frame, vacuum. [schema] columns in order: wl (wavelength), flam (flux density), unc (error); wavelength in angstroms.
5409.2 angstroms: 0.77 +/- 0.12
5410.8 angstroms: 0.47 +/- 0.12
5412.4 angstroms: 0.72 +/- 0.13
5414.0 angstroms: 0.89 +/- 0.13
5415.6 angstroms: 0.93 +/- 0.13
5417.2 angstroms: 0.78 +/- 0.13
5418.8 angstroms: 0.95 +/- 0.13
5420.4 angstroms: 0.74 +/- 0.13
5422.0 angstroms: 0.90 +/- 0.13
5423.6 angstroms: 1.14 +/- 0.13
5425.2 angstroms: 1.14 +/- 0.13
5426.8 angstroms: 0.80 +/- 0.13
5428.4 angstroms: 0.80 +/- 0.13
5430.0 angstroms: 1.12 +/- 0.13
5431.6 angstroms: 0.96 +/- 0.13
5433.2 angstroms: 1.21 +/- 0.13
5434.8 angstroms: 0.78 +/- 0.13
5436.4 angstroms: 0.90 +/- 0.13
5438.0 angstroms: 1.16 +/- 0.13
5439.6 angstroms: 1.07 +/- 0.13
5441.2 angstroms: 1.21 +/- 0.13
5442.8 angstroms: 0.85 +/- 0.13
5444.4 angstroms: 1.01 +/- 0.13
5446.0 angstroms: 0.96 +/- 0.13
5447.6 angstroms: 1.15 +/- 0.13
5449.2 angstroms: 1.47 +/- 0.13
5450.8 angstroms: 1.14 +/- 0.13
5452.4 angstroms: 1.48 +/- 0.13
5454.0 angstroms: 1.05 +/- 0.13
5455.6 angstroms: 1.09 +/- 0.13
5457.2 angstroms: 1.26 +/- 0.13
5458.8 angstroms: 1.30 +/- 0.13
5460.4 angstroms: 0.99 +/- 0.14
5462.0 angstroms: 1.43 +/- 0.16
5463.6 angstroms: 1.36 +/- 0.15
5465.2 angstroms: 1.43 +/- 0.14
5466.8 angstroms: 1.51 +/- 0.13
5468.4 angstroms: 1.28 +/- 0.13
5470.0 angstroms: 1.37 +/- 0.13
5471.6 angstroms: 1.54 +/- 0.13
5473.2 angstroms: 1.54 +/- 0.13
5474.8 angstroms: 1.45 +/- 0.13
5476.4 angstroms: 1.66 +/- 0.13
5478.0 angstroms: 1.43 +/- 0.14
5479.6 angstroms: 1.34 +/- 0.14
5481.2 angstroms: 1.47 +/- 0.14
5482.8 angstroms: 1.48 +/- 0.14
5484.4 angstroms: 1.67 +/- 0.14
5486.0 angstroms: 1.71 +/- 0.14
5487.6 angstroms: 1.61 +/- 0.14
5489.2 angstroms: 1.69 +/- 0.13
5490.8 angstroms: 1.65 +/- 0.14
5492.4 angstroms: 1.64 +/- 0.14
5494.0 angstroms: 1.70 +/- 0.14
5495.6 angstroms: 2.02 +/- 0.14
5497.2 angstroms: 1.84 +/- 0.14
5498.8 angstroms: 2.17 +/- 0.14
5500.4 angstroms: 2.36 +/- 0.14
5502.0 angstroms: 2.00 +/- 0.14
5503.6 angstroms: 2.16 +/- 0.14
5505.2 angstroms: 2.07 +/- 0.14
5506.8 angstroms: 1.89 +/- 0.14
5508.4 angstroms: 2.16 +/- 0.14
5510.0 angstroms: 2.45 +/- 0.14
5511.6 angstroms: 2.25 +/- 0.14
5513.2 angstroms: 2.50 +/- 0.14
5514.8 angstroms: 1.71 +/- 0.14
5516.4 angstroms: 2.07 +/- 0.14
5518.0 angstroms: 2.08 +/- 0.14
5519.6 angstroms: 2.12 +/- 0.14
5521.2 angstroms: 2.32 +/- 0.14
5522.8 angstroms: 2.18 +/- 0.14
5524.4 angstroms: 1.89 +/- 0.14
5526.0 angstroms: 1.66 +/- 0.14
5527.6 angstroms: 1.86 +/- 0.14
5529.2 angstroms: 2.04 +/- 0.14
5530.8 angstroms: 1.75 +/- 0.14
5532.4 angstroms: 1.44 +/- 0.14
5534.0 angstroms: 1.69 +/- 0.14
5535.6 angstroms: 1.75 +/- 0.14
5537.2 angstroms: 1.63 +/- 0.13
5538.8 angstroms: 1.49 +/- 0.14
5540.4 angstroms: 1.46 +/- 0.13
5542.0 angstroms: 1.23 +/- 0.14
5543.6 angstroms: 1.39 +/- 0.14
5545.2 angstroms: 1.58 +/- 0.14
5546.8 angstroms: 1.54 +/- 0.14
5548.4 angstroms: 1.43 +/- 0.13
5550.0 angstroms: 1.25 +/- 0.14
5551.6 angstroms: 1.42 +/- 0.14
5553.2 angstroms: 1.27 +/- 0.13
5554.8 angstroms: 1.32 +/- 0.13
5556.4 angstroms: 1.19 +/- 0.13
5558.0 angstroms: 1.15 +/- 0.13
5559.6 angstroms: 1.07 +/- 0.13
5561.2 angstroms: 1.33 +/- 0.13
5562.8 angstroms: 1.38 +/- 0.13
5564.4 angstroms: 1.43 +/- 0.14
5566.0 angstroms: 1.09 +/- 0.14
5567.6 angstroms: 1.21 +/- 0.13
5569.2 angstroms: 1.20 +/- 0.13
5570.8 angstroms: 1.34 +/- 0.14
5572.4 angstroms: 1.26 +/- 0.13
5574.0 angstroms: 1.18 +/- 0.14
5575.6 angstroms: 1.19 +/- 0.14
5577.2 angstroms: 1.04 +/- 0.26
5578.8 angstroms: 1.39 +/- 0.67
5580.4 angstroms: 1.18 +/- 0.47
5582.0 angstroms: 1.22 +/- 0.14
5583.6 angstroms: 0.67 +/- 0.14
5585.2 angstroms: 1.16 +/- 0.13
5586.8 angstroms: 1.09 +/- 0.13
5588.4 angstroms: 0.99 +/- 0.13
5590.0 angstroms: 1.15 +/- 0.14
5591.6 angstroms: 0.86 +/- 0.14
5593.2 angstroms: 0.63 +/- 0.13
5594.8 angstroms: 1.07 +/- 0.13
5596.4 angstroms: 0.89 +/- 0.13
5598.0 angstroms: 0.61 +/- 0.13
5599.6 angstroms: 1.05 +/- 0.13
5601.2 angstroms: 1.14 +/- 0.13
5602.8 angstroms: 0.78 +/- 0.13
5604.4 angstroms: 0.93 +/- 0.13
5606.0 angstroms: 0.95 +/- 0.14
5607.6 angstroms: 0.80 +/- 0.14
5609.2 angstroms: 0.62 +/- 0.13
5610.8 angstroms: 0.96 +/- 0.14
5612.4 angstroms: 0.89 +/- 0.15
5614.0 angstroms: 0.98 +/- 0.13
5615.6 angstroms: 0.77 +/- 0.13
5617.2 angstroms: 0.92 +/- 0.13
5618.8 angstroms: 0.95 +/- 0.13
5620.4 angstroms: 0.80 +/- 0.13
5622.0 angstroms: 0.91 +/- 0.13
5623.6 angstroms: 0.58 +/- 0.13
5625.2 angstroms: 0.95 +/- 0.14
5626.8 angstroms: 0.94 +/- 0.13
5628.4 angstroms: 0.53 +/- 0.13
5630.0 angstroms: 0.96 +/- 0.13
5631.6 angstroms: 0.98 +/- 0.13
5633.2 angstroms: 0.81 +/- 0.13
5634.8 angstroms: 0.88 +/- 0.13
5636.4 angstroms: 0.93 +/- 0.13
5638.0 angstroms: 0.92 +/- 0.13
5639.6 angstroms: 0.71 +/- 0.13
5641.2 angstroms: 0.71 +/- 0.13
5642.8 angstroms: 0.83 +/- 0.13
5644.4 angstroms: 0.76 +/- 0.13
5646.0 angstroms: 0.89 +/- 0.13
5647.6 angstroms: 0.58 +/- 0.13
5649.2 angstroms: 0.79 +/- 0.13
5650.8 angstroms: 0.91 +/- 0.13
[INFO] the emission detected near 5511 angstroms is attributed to C IV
